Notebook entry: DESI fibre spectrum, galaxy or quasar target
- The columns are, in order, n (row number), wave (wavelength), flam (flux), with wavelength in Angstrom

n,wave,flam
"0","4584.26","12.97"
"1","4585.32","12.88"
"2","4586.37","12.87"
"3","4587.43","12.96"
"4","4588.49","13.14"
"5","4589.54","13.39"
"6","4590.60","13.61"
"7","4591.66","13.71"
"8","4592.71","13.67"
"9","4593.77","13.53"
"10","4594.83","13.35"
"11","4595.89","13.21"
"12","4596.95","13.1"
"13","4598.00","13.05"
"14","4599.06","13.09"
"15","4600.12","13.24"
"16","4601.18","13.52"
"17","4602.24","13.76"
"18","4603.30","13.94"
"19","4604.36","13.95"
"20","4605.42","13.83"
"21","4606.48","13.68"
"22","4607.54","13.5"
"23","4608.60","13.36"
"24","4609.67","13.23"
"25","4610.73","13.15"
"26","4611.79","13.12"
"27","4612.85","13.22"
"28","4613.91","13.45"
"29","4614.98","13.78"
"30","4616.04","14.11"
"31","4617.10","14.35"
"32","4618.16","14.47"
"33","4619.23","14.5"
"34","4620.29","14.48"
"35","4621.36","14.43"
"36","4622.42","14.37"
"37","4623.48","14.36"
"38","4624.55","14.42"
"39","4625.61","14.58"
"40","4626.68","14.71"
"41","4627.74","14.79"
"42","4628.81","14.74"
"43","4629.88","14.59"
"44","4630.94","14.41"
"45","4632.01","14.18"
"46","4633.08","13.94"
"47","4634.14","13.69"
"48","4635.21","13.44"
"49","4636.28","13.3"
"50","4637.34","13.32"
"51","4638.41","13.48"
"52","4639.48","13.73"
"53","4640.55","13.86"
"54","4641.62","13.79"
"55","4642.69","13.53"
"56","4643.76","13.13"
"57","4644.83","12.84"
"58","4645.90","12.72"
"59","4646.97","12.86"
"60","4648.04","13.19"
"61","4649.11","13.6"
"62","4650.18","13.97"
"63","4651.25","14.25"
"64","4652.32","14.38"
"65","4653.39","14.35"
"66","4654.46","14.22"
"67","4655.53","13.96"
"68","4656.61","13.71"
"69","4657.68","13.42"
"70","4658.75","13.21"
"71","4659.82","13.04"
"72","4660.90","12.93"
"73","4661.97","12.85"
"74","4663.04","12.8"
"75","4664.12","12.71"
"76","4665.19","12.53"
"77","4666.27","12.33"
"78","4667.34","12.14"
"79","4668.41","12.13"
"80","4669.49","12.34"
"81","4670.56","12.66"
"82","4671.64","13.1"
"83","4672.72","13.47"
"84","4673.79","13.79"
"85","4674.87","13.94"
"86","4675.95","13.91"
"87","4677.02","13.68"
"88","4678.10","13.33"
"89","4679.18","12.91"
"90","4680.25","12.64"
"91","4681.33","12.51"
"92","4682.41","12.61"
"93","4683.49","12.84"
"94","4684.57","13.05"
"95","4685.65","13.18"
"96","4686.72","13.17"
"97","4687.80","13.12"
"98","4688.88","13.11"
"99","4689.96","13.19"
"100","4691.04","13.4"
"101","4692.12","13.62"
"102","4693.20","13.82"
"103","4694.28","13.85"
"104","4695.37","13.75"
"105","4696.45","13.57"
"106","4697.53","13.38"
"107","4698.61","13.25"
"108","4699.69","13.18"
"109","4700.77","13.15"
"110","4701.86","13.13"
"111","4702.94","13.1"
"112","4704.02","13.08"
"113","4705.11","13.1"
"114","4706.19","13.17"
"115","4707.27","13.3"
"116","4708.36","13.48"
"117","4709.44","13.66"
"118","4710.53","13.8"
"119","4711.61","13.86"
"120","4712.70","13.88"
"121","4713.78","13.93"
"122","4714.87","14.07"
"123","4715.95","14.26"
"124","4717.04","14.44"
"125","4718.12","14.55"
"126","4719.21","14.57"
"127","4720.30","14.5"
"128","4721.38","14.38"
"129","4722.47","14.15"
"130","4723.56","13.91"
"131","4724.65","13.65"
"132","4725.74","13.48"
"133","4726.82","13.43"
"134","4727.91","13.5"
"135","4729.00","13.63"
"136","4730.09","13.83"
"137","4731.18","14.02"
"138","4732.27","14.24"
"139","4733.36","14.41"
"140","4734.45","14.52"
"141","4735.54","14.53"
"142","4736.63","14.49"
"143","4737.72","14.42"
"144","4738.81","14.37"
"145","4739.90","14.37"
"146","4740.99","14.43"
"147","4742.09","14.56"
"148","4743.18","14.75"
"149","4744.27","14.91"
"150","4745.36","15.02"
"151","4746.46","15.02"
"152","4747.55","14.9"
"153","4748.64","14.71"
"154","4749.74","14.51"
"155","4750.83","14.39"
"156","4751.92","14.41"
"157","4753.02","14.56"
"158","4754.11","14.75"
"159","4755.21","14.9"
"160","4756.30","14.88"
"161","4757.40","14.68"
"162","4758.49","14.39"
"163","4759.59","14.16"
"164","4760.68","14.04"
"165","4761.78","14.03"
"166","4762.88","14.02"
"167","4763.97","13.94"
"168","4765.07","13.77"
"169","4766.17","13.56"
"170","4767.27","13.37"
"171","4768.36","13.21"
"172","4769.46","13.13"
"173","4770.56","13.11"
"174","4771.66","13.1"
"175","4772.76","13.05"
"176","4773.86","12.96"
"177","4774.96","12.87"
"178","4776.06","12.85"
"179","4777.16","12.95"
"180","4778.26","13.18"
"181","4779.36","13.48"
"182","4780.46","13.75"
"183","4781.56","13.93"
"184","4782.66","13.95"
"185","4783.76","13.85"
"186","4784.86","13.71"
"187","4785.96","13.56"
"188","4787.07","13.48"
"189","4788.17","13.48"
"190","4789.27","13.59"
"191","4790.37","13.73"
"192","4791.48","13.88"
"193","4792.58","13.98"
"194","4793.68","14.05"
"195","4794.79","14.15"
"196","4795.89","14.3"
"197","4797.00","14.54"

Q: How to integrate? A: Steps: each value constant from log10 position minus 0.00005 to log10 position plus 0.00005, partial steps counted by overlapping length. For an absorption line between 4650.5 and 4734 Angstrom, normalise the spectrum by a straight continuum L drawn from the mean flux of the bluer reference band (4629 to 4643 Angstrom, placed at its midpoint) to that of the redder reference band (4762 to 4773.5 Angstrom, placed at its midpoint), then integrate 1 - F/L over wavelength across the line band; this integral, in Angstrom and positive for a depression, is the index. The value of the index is 1.1 Angstrom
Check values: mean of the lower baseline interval 13.8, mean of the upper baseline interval 13.4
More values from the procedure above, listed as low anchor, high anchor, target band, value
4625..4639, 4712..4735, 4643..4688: 2.9 Angstrom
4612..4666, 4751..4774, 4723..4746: -0.5 Angstrom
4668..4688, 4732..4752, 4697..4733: 0.6 Angstrom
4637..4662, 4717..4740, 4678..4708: 1.5 Angstrom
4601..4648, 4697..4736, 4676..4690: 0.8 Angstrom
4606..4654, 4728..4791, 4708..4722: -0.2 Angstrom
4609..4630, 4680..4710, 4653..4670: 0.7 Angstrom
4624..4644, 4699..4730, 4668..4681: 0.7 Angstrom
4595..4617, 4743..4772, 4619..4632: -0.9 Angstrom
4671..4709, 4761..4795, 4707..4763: -3.6 Angstrom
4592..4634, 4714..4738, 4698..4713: 0.8 Angstrom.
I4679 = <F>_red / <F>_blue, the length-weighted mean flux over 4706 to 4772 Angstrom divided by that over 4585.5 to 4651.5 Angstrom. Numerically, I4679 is 1.03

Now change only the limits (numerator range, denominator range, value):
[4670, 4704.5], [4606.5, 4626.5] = 0.95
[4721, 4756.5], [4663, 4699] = 1.09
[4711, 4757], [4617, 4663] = 1.04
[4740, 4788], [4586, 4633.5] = 1.01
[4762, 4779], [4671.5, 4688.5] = 1.01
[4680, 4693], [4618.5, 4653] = 0.94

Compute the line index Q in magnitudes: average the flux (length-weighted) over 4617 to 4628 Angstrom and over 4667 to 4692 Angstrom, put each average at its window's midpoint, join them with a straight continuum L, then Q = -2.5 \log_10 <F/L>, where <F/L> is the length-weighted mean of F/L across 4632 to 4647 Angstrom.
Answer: 0.05 mag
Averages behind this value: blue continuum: 14.5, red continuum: 13.1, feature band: 13.4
